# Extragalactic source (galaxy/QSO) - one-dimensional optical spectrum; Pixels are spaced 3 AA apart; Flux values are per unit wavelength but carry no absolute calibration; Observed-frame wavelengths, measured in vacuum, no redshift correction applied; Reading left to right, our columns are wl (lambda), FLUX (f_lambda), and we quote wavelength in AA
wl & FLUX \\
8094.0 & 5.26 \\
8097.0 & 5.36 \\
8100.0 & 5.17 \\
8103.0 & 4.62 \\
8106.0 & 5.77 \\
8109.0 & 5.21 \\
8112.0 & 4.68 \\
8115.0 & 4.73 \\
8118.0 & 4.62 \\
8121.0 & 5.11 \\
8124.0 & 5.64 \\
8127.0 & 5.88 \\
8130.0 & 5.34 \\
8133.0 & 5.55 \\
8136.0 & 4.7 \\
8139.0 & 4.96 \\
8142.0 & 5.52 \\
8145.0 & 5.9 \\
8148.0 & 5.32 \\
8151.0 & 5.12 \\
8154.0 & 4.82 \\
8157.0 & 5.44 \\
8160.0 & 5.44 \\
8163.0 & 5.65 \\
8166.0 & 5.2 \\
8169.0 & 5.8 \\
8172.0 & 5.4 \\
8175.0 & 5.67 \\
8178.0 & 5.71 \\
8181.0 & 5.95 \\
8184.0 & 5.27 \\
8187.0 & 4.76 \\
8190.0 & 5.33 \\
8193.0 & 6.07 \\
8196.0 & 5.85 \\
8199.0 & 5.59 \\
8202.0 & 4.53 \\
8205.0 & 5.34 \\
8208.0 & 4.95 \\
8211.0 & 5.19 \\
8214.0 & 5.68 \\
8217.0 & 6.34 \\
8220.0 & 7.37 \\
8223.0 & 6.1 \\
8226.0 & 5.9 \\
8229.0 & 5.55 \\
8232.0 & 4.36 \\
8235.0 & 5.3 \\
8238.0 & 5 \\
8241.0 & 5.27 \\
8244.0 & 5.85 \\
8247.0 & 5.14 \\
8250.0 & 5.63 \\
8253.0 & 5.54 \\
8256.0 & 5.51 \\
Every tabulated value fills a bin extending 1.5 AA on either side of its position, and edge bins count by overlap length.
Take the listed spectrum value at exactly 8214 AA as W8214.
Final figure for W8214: 5.68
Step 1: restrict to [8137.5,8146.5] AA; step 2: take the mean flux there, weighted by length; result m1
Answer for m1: 5.46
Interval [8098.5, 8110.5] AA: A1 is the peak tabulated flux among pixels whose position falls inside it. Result 5.77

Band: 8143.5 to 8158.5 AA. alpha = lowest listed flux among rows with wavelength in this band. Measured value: 4.82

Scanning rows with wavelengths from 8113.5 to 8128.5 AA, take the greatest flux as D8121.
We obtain 5.88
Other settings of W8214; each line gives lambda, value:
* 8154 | 4.82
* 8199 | 5.59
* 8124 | 5.64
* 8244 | 5.85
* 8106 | 5.77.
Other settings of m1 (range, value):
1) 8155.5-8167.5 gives 5.43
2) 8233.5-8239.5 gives 5.15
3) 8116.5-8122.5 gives 4.87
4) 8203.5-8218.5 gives 5.5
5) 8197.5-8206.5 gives 5.15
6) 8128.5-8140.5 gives 5.14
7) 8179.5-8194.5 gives 5.48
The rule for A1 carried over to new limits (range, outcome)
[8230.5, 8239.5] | 5.3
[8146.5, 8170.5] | 5.8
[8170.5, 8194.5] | 6.07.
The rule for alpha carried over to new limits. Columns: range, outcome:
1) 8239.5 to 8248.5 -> 5.14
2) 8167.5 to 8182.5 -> 5.4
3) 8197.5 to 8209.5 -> 4.53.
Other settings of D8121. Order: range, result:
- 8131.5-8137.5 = 5.55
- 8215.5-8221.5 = 7.37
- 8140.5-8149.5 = 5.9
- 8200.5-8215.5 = 5.68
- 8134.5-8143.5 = 5.52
